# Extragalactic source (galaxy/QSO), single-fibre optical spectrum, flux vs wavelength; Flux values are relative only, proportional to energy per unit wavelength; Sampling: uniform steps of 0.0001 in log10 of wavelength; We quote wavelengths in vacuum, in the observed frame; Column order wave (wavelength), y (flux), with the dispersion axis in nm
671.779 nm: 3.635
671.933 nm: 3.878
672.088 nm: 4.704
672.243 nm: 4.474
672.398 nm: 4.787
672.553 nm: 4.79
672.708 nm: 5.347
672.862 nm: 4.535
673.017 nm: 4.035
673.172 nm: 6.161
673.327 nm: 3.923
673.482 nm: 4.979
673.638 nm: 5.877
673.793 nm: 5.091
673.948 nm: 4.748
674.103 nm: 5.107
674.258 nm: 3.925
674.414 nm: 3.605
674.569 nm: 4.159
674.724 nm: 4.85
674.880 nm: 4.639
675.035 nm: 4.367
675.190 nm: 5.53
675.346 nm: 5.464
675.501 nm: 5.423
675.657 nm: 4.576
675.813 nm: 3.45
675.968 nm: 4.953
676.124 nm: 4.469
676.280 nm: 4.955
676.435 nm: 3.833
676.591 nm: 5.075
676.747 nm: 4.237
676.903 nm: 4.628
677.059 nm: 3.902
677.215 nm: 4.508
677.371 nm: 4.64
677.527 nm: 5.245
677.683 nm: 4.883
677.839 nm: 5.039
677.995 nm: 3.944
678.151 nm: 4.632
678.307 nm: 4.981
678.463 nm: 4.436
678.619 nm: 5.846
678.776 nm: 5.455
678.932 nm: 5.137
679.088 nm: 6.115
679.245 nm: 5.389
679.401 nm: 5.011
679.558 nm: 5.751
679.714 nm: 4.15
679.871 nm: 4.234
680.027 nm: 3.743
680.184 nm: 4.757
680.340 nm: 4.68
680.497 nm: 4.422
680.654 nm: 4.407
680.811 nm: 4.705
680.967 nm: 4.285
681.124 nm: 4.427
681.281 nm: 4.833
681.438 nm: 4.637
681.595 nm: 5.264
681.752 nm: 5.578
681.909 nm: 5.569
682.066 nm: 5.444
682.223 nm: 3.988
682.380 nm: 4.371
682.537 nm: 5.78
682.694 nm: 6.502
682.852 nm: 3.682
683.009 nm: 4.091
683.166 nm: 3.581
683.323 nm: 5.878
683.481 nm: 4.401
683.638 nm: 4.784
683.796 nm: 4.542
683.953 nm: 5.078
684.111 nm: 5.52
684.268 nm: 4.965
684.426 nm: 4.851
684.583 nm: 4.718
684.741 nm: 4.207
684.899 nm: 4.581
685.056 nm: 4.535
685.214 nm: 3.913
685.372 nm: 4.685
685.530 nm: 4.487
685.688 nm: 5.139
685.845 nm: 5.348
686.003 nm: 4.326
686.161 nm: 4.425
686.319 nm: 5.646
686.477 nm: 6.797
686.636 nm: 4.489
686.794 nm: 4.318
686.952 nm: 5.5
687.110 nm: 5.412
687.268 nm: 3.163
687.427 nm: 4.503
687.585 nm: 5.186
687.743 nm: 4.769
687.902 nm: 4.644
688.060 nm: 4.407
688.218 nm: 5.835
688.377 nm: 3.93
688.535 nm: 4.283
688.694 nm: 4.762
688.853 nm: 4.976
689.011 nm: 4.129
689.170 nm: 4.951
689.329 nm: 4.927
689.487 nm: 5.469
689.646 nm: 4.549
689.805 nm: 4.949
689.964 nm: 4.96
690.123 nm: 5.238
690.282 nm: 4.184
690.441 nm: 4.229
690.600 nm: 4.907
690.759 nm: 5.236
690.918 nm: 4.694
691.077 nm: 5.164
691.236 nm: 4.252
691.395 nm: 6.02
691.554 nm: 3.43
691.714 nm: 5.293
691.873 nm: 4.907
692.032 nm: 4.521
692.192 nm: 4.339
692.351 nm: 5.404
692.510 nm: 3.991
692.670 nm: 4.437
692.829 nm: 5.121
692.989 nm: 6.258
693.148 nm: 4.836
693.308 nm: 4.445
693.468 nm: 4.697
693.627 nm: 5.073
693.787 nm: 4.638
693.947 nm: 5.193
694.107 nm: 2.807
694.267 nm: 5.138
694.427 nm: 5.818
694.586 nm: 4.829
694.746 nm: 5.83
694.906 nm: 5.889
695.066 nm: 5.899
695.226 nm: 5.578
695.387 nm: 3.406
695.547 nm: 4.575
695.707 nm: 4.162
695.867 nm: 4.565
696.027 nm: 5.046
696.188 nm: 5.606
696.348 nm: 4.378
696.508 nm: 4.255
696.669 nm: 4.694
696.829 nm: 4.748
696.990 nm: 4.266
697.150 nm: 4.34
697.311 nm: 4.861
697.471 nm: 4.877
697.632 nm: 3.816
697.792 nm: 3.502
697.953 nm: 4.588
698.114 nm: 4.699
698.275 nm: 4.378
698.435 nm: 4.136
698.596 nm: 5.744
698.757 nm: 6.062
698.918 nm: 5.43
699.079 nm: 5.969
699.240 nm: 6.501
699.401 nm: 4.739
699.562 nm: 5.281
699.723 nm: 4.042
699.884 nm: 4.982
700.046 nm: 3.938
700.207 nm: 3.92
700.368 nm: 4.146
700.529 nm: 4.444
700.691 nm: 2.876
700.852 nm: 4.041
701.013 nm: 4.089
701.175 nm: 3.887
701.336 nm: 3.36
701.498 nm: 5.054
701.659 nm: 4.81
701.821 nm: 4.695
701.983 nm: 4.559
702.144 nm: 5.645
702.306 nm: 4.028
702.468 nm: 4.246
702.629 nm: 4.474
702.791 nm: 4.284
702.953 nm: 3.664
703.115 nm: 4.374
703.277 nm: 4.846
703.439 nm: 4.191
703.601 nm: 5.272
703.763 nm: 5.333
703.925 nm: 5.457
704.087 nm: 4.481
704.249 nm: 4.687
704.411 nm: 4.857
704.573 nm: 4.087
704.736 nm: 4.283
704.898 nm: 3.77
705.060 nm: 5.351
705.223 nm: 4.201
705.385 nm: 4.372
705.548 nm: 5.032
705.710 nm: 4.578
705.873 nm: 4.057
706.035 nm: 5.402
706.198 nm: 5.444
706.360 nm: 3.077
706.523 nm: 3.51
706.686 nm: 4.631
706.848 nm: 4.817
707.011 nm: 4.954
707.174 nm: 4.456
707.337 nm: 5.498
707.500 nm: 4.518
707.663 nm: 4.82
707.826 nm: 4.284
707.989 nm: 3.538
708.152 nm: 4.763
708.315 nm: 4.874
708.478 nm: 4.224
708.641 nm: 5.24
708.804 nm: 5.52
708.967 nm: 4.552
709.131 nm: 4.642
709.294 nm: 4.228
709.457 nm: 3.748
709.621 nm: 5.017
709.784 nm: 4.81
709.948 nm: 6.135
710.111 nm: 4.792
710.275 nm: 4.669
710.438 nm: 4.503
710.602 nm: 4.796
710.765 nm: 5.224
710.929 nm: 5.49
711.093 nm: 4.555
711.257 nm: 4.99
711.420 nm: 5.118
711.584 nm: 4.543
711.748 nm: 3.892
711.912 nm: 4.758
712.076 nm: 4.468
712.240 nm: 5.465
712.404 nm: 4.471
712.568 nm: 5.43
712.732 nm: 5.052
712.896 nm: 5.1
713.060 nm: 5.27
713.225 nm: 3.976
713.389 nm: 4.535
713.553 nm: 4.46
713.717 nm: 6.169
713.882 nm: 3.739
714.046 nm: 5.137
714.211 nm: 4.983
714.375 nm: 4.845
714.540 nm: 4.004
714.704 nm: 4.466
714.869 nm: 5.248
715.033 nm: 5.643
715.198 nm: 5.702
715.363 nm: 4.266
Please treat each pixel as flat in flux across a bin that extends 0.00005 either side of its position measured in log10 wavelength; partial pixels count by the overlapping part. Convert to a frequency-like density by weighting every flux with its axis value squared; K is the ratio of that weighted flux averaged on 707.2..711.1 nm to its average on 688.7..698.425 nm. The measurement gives 1.0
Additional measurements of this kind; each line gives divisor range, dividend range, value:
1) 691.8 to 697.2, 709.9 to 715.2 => 1.07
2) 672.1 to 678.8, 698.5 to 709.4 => 1.06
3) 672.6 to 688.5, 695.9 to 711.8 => 1.04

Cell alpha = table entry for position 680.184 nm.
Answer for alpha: 4.757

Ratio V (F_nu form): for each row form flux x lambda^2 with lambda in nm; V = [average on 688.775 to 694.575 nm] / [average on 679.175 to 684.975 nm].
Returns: 1.04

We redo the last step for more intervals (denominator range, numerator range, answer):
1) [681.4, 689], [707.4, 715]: 1.07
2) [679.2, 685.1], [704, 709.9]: 1.03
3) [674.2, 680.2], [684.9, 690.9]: 1.05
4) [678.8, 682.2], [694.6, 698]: 1.01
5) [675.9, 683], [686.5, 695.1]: 1.04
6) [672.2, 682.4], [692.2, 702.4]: 1.05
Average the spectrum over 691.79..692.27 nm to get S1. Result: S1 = 4.6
